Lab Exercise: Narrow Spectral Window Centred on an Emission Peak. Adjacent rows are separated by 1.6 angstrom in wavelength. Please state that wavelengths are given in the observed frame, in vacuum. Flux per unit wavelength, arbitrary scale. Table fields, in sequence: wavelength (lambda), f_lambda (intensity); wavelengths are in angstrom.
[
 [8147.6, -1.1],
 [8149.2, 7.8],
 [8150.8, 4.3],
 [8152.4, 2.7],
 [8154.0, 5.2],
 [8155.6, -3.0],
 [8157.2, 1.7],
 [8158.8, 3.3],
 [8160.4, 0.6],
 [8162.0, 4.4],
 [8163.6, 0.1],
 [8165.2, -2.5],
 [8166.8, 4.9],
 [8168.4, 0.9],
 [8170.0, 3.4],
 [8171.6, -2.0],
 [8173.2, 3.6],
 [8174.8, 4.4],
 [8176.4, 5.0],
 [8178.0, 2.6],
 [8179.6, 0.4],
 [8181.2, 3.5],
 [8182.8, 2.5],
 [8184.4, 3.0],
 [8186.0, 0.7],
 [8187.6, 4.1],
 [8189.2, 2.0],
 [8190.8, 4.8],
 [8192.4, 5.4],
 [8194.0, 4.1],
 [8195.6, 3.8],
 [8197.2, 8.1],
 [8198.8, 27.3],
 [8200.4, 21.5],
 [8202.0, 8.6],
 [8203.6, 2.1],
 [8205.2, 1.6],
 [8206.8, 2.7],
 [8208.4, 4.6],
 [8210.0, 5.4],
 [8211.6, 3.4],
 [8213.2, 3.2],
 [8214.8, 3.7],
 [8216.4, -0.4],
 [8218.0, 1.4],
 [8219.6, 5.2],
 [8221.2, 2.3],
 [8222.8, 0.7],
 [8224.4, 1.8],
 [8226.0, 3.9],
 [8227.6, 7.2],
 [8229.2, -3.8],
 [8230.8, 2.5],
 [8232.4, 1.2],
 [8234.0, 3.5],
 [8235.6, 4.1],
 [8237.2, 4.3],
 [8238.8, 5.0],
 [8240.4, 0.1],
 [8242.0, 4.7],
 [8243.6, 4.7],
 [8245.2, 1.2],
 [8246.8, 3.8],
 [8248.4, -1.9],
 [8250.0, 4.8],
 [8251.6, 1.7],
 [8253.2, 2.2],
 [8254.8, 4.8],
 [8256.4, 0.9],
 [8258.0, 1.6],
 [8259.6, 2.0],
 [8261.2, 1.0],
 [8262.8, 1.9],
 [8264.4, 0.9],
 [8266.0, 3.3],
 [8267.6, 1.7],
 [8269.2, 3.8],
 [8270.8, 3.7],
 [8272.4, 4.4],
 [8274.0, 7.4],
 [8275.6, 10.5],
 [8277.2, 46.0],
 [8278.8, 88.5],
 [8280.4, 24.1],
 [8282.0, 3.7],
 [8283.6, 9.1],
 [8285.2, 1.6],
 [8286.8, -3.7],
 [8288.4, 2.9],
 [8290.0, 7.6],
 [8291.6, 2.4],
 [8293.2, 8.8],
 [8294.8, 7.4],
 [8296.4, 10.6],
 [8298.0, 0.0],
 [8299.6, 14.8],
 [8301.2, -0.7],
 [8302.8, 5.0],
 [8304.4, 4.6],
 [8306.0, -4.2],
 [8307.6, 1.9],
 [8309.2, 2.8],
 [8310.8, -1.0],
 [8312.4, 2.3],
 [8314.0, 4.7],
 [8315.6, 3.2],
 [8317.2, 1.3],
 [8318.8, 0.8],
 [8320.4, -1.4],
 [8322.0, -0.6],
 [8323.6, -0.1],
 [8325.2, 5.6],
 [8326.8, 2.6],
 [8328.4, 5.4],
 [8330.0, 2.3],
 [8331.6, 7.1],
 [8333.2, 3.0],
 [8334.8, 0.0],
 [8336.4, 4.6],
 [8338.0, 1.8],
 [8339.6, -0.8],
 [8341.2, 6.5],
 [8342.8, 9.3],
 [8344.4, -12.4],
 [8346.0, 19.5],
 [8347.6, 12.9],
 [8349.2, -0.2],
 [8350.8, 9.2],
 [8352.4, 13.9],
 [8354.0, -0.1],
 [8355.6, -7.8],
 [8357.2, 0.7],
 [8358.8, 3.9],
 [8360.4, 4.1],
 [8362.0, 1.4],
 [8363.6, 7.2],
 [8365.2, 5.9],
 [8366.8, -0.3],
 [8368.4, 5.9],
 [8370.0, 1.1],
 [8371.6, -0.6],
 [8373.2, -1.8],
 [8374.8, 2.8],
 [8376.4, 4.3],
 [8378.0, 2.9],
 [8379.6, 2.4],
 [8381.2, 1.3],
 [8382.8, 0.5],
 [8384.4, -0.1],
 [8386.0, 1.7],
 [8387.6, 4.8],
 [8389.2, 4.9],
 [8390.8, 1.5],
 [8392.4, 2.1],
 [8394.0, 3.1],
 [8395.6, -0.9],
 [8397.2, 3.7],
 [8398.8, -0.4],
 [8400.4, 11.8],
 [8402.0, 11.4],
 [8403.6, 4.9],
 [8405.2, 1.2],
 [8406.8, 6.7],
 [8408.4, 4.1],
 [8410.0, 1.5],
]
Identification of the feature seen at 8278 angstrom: [O III] 5007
